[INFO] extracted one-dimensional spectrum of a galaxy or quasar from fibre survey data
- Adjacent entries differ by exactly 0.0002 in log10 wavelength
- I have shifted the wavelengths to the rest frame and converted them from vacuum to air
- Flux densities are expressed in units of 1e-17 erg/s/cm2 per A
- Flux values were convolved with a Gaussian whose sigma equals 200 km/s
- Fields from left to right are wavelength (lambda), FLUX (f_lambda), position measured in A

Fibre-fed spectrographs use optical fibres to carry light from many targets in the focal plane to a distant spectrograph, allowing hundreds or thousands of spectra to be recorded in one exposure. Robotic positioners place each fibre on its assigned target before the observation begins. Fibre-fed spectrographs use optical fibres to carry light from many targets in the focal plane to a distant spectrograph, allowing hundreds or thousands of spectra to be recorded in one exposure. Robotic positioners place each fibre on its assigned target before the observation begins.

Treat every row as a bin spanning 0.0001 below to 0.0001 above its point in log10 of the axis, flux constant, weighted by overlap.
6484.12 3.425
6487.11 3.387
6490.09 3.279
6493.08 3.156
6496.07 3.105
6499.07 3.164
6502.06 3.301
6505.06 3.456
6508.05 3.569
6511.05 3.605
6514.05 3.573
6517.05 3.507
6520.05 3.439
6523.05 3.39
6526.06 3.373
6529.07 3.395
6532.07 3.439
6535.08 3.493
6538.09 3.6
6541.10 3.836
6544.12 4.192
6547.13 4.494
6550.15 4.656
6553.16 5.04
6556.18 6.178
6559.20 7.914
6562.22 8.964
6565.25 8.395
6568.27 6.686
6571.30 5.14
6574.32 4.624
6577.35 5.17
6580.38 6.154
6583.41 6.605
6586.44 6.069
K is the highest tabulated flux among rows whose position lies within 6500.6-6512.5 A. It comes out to 3.605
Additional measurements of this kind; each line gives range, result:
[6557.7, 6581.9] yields 8.964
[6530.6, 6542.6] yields 3.836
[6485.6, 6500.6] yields 3.387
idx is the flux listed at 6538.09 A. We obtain 3.6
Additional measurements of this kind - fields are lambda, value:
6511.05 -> 3.605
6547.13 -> 4.494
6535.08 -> 3.493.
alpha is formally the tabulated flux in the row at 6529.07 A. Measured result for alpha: 3.395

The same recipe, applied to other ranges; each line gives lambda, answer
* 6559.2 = 7.914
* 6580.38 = 6.154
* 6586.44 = 6.069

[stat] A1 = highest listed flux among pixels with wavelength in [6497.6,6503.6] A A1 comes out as 3.301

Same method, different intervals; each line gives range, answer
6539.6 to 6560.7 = 7.914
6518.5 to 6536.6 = 3.493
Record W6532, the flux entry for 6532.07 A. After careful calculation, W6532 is 3.439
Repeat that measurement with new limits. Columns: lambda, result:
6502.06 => 3.301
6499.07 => 3.164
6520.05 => 3.439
